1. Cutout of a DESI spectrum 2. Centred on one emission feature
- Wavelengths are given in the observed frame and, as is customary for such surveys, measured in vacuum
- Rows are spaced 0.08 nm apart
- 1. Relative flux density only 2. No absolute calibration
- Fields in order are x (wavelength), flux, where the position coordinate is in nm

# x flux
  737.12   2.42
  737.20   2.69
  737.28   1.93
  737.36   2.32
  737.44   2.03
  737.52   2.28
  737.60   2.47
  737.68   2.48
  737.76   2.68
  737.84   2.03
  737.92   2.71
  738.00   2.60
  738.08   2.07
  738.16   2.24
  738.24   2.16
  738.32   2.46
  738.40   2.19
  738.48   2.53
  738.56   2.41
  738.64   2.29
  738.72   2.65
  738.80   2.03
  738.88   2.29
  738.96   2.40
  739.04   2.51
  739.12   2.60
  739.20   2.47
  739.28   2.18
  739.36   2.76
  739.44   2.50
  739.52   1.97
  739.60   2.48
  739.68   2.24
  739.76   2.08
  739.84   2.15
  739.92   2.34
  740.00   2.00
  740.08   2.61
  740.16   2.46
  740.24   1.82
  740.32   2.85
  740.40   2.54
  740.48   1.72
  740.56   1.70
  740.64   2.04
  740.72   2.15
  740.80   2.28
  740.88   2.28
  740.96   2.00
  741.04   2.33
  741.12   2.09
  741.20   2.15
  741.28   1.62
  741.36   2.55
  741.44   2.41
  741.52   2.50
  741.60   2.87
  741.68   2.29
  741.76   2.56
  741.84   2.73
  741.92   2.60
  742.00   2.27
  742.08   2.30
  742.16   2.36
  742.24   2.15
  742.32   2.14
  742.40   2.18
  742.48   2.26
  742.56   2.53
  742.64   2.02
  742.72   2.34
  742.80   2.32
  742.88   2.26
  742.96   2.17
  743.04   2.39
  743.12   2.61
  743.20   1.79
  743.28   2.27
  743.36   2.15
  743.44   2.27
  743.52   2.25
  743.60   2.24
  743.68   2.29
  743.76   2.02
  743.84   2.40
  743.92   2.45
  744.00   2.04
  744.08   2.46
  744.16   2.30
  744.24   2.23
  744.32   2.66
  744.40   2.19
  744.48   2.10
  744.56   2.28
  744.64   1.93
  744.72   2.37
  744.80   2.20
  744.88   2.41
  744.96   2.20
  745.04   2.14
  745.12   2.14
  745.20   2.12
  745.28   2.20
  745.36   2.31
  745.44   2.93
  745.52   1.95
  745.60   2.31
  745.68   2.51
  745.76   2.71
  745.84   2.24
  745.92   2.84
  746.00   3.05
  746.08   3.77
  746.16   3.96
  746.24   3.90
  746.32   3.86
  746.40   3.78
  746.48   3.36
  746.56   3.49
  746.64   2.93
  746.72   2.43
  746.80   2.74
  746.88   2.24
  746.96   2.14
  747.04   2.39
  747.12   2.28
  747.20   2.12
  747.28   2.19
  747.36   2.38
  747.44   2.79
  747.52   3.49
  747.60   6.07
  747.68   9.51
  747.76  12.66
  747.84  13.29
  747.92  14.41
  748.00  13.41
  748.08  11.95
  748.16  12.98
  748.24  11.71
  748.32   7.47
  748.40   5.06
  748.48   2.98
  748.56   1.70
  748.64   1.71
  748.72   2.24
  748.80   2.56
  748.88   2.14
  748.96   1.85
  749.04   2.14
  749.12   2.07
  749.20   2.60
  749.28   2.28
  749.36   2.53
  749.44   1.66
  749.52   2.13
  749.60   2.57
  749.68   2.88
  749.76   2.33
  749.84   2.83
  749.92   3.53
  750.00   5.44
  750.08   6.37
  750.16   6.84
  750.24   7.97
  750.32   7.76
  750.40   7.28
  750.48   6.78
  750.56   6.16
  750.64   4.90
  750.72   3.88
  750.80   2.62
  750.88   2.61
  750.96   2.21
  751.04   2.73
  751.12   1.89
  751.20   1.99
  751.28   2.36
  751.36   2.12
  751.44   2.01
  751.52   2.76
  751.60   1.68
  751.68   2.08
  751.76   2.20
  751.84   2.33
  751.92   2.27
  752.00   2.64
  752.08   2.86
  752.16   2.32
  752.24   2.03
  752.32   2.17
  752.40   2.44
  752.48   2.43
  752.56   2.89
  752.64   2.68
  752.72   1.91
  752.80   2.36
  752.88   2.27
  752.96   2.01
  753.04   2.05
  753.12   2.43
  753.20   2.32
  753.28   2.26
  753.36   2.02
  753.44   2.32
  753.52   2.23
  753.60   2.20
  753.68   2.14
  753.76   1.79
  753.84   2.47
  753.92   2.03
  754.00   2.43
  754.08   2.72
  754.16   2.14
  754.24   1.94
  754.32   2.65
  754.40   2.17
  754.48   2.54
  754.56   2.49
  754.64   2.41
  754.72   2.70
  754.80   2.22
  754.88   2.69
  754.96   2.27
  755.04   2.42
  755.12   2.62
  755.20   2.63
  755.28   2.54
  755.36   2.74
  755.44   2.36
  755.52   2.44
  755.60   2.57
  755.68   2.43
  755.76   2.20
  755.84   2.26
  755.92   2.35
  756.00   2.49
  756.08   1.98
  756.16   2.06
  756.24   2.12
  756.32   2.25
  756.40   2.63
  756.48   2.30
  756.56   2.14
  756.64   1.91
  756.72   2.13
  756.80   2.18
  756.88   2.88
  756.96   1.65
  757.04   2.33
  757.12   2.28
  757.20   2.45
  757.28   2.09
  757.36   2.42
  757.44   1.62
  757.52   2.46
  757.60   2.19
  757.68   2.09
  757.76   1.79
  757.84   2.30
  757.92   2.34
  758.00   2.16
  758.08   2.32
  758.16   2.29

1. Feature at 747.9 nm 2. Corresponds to H-alpha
